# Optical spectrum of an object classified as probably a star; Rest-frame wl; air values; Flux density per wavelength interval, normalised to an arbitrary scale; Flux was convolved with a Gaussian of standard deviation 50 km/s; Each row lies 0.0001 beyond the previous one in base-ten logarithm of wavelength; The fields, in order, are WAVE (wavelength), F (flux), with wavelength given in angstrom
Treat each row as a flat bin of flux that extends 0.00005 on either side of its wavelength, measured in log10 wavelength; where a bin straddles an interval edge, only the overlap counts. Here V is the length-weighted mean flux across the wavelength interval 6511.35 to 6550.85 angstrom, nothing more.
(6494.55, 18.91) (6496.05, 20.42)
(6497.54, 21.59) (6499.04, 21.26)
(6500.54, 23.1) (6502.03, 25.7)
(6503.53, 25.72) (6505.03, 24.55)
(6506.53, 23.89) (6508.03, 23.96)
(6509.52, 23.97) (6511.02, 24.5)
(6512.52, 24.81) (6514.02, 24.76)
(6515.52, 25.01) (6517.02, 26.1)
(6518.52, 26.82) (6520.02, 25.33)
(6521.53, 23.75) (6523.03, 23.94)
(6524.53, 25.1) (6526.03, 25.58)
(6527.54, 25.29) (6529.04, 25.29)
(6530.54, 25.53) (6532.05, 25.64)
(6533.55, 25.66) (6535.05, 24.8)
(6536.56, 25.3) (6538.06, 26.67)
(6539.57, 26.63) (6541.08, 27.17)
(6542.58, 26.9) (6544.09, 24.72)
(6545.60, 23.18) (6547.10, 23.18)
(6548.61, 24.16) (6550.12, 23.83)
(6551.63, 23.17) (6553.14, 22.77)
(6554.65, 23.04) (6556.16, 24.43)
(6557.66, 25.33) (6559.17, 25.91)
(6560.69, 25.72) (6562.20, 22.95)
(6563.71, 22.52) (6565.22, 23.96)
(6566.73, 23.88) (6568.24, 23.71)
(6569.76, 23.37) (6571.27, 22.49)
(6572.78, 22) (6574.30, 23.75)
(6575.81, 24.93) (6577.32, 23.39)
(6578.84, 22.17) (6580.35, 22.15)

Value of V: 25.2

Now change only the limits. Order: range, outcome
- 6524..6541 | 25.7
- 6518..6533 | 25.2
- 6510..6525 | 25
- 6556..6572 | 24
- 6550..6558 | 23.7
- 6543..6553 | 23.7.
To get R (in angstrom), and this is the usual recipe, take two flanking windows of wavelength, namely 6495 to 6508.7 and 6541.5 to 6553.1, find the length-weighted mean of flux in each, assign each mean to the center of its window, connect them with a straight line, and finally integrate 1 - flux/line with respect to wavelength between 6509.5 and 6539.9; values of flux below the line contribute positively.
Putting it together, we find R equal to -2.01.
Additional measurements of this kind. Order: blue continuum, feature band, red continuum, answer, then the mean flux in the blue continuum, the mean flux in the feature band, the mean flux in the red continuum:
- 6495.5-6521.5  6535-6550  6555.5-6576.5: -0.7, 24.2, 25.2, 23.9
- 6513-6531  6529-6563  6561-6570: -0.8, 25.2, 24.9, 23.5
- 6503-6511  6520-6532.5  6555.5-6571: -0.4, 24.4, 25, 24.1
